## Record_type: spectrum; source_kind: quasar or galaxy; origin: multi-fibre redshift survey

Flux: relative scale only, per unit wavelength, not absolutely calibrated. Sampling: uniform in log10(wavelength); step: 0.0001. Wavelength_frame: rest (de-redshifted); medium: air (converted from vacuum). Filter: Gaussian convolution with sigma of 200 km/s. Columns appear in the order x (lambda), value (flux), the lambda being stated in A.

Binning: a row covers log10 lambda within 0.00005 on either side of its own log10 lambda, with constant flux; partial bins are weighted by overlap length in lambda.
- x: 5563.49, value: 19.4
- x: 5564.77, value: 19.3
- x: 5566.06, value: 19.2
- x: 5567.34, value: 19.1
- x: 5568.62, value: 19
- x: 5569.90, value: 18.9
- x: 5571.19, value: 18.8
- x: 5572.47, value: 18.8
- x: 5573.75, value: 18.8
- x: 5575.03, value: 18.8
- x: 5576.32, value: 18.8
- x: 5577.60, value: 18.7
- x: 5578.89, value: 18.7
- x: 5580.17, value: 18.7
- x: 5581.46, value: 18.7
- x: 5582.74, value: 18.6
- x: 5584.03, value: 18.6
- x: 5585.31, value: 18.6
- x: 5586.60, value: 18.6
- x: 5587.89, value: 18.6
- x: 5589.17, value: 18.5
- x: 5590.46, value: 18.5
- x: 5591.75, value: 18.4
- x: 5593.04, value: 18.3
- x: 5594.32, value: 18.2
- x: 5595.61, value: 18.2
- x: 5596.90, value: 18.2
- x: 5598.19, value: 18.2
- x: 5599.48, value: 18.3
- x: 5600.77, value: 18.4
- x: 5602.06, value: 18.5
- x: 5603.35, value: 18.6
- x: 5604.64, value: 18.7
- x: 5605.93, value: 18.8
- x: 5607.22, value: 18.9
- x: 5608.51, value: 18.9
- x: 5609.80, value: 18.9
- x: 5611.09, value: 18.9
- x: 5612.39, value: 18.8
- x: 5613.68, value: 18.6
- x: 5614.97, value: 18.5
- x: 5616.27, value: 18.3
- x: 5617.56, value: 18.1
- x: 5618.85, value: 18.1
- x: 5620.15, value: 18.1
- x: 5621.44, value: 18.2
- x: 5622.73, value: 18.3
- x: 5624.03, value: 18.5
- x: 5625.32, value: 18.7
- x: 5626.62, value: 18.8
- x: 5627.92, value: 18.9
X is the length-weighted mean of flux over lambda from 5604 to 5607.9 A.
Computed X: 18.8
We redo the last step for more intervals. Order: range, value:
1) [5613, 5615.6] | 18.6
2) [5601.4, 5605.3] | 18.6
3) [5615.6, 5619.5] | 18.2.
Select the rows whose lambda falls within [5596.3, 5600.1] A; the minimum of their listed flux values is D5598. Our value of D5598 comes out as 18.2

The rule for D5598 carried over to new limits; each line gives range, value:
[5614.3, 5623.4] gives 18.1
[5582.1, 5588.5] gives 18.6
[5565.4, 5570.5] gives 18.9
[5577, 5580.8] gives 18.7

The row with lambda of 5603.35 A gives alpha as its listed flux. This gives 18.6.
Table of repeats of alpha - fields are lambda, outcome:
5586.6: 18.6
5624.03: 18.5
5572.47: 18.8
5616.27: 18.3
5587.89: 18.6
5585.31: 18.6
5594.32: 18.2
